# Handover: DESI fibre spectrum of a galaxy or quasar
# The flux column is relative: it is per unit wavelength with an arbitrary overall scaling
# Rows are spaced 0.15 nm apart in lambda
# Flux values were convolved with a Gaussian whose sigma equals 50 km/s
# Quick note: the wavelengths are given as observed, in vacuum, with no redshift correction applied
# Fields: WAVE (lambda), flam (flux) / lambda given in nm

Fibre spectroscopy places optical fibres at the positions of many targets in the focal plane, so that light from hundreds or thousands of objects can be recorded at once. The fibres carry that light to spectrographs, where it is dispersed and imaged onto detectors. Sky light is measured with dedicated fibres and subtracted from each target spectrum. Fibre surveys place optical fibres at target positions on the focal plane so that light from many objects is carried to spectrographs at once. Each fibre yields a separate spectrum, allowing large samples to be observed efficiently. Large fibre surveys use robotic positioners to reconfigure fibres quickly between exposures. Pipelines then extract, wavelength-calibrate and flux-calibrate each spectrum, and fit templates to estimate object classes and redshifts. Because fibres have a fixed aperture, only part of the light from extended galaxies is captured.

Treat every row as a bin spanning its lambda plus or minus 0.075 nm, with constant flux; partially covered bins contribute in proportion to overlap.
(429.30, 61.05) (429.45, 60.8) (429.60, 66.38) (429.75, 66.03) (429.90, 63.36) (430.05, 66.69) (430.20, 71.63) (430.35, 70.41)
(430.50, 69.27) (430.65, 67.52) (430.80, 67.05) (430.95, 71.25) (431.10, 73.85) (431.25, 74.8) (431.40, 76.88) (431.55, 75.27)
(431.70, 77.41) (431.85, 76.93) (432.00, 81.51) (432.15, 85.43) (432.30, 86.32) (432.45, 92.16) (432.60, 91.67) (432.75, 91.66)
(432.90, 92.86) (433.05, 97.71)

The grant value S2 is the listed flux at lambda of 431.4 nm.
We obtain 76.88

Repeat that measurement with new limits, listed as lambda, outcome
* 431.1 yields 73.85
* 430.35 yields 70.41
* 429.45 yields 60.8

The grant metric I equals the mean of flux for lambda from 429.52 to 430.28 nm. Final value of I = 66.8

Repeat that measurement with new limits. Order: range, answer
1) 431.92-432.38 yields 84.4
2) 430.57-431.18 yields 70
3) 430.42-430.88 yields 68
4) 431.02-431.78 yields 75.6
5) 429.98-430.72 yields 69.1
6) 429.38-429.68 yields 63.7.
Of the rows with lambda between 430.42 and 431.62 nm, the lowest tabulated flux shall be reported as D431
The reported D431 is 67.05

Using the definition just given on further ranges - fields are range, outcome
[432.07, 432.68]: 85.43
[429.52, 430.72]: 63.36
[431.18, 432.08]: 74.8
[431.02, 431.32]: 73.85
